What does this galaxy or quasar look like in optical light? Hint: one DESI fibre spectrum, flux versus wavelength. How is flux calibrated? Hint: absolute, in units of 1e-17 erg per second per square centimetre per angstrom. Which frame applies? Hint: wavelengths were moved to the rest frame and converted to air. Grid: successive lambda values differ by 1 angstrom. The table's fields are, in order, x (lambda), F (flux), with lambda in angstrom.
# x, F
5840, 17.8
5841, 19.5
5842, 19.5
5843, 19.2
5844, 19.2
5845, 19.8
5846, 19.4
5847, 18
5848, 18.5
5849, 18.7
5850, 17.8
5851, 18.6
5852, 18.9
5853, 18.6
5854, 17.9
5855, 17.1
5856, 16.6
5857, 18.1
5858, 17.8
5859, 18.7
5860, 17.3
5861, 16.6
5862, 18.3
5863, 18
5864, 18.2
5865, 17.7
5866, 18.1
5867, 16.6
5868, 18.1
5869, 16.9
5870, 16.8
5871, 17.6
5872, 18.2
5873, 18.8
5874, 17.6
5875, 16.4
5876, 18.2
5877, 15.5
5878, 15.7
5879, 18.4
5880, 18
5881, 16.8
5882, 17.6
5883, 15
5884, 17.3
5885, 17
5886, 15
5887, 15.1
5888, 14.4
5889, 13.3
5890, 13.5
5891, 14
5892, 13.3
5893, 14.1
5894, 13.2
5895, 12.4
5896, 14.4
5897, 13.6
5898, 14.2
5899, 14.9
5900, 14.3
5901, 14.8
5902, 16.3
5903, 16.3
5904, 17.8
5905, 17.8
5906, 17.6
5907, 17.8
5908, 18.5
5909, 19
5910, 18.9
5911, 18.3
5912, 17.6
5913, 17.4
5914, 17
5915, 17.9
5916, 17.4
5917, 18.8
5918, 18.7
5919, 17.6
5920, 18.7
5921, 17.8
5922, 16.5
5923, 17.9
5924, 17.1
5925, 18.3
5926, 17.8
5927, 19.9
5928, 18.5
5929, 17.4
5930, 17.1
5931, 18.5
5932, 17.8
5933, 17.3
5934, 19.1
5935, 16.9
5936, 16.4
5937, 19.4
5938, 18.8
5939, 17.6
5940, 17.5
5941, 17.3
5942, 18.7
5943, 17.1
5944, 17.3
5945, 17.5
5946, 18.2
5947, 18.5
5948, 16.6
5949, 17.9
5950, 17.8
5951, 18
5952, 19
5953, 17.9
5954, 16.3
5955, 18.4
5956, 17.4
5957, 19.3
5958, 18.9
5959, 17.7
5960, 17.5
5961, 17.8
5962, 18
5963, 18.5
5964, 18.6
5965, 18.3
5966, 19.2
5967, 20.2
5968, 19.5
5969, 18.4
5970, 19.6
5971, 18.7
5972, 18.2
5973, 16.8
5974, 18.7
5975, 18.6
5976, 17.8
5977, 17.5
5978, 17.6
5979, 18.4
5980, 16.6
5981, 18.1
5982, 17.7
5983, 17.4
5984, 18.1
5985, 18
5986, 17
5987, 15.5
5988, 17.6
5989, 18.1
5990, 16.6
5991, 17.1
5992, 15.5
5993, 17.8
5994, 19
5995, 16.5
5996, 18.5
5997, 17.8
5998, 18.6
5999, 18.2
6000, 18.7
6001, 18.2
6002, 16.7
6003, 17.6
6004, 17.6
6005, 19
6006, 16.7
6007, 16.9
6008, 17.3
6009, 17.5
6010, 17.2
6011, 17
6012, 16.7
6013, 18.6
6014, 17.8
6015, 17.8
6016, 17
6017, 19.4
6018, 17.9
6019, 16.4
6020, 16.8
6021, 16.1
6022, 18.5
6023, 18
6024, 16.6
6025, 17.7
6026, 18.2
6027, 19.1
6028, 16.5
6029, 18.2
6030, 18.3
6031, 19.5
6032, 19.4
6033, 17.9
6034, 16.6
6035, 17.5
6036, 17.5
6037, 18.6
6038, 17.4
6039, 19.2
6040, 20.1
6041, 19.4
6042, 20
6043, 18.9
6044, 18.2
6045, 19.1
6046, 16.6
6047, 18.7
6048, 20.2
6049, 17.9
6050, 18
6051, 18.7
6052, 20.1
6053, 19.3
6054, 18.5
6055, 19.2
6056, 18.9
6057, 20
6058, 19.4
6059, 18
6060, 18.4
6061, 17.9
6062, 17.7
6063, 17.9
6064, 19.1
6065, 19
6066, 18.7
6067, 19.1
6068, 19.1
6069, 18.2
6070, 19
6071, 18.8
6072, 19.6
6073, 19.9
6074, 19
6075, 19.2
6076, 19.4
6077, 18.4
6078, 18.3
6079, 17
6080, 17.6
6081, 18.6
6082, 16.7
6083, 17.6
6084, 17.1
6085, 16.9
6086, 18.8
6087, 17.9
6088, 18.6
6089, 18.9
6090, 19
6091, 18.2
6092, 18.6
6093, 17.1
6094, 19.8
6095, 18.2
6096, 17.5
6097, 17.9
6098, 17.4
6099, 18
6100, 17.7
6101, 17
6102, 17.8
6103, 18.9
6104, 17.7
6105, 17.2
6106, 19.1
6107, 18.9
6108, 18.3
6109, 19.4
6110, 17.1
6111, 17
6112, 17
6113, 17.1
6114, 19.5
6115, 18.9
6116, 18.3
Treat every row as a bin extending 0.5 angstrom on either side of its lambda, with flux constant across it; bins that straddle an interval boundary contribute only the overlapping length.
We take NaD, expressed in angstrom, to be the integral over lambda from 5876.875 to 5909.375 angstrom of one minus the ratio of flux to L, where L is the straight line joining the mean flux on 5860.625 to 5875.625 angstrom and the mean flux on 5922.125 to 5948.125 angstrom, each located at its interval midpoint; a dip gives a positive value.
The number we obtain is 3.8 angstrom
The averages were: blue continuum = 17.6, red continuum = 17.9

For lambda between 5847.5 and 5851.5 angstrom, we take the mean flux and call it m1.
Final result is 18.4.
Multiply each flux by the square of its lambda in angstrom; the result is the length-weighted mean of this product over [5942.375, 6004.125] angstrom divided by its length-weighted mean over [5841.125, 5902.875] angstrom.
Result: 1.1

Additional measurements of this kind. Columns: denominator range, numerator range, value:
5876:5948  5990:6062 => 1.11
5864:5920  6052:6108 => 1.19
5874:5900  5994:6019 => 1.21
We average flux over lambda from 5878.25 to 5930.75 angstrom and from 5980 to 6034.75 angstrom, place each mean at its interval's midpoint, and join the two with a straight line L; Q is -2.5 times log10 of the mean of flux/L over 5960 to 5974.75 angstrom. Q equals -0.08 mag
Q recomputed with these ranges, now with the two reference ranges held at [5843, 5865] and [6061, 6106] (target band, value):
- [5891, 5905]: 0.23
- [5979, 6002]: 0.04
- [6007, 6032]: 0.03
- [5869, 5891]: 0.11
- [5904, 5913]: 0.01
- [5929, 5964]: 0.02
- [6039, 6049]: -0.04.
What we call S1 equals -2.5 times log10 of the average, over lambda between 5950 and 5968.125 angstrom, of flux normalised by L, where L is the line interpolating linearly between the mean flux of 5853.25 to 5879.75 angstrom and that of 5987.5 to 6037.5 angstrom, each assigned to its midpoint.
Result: -0.042 mag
